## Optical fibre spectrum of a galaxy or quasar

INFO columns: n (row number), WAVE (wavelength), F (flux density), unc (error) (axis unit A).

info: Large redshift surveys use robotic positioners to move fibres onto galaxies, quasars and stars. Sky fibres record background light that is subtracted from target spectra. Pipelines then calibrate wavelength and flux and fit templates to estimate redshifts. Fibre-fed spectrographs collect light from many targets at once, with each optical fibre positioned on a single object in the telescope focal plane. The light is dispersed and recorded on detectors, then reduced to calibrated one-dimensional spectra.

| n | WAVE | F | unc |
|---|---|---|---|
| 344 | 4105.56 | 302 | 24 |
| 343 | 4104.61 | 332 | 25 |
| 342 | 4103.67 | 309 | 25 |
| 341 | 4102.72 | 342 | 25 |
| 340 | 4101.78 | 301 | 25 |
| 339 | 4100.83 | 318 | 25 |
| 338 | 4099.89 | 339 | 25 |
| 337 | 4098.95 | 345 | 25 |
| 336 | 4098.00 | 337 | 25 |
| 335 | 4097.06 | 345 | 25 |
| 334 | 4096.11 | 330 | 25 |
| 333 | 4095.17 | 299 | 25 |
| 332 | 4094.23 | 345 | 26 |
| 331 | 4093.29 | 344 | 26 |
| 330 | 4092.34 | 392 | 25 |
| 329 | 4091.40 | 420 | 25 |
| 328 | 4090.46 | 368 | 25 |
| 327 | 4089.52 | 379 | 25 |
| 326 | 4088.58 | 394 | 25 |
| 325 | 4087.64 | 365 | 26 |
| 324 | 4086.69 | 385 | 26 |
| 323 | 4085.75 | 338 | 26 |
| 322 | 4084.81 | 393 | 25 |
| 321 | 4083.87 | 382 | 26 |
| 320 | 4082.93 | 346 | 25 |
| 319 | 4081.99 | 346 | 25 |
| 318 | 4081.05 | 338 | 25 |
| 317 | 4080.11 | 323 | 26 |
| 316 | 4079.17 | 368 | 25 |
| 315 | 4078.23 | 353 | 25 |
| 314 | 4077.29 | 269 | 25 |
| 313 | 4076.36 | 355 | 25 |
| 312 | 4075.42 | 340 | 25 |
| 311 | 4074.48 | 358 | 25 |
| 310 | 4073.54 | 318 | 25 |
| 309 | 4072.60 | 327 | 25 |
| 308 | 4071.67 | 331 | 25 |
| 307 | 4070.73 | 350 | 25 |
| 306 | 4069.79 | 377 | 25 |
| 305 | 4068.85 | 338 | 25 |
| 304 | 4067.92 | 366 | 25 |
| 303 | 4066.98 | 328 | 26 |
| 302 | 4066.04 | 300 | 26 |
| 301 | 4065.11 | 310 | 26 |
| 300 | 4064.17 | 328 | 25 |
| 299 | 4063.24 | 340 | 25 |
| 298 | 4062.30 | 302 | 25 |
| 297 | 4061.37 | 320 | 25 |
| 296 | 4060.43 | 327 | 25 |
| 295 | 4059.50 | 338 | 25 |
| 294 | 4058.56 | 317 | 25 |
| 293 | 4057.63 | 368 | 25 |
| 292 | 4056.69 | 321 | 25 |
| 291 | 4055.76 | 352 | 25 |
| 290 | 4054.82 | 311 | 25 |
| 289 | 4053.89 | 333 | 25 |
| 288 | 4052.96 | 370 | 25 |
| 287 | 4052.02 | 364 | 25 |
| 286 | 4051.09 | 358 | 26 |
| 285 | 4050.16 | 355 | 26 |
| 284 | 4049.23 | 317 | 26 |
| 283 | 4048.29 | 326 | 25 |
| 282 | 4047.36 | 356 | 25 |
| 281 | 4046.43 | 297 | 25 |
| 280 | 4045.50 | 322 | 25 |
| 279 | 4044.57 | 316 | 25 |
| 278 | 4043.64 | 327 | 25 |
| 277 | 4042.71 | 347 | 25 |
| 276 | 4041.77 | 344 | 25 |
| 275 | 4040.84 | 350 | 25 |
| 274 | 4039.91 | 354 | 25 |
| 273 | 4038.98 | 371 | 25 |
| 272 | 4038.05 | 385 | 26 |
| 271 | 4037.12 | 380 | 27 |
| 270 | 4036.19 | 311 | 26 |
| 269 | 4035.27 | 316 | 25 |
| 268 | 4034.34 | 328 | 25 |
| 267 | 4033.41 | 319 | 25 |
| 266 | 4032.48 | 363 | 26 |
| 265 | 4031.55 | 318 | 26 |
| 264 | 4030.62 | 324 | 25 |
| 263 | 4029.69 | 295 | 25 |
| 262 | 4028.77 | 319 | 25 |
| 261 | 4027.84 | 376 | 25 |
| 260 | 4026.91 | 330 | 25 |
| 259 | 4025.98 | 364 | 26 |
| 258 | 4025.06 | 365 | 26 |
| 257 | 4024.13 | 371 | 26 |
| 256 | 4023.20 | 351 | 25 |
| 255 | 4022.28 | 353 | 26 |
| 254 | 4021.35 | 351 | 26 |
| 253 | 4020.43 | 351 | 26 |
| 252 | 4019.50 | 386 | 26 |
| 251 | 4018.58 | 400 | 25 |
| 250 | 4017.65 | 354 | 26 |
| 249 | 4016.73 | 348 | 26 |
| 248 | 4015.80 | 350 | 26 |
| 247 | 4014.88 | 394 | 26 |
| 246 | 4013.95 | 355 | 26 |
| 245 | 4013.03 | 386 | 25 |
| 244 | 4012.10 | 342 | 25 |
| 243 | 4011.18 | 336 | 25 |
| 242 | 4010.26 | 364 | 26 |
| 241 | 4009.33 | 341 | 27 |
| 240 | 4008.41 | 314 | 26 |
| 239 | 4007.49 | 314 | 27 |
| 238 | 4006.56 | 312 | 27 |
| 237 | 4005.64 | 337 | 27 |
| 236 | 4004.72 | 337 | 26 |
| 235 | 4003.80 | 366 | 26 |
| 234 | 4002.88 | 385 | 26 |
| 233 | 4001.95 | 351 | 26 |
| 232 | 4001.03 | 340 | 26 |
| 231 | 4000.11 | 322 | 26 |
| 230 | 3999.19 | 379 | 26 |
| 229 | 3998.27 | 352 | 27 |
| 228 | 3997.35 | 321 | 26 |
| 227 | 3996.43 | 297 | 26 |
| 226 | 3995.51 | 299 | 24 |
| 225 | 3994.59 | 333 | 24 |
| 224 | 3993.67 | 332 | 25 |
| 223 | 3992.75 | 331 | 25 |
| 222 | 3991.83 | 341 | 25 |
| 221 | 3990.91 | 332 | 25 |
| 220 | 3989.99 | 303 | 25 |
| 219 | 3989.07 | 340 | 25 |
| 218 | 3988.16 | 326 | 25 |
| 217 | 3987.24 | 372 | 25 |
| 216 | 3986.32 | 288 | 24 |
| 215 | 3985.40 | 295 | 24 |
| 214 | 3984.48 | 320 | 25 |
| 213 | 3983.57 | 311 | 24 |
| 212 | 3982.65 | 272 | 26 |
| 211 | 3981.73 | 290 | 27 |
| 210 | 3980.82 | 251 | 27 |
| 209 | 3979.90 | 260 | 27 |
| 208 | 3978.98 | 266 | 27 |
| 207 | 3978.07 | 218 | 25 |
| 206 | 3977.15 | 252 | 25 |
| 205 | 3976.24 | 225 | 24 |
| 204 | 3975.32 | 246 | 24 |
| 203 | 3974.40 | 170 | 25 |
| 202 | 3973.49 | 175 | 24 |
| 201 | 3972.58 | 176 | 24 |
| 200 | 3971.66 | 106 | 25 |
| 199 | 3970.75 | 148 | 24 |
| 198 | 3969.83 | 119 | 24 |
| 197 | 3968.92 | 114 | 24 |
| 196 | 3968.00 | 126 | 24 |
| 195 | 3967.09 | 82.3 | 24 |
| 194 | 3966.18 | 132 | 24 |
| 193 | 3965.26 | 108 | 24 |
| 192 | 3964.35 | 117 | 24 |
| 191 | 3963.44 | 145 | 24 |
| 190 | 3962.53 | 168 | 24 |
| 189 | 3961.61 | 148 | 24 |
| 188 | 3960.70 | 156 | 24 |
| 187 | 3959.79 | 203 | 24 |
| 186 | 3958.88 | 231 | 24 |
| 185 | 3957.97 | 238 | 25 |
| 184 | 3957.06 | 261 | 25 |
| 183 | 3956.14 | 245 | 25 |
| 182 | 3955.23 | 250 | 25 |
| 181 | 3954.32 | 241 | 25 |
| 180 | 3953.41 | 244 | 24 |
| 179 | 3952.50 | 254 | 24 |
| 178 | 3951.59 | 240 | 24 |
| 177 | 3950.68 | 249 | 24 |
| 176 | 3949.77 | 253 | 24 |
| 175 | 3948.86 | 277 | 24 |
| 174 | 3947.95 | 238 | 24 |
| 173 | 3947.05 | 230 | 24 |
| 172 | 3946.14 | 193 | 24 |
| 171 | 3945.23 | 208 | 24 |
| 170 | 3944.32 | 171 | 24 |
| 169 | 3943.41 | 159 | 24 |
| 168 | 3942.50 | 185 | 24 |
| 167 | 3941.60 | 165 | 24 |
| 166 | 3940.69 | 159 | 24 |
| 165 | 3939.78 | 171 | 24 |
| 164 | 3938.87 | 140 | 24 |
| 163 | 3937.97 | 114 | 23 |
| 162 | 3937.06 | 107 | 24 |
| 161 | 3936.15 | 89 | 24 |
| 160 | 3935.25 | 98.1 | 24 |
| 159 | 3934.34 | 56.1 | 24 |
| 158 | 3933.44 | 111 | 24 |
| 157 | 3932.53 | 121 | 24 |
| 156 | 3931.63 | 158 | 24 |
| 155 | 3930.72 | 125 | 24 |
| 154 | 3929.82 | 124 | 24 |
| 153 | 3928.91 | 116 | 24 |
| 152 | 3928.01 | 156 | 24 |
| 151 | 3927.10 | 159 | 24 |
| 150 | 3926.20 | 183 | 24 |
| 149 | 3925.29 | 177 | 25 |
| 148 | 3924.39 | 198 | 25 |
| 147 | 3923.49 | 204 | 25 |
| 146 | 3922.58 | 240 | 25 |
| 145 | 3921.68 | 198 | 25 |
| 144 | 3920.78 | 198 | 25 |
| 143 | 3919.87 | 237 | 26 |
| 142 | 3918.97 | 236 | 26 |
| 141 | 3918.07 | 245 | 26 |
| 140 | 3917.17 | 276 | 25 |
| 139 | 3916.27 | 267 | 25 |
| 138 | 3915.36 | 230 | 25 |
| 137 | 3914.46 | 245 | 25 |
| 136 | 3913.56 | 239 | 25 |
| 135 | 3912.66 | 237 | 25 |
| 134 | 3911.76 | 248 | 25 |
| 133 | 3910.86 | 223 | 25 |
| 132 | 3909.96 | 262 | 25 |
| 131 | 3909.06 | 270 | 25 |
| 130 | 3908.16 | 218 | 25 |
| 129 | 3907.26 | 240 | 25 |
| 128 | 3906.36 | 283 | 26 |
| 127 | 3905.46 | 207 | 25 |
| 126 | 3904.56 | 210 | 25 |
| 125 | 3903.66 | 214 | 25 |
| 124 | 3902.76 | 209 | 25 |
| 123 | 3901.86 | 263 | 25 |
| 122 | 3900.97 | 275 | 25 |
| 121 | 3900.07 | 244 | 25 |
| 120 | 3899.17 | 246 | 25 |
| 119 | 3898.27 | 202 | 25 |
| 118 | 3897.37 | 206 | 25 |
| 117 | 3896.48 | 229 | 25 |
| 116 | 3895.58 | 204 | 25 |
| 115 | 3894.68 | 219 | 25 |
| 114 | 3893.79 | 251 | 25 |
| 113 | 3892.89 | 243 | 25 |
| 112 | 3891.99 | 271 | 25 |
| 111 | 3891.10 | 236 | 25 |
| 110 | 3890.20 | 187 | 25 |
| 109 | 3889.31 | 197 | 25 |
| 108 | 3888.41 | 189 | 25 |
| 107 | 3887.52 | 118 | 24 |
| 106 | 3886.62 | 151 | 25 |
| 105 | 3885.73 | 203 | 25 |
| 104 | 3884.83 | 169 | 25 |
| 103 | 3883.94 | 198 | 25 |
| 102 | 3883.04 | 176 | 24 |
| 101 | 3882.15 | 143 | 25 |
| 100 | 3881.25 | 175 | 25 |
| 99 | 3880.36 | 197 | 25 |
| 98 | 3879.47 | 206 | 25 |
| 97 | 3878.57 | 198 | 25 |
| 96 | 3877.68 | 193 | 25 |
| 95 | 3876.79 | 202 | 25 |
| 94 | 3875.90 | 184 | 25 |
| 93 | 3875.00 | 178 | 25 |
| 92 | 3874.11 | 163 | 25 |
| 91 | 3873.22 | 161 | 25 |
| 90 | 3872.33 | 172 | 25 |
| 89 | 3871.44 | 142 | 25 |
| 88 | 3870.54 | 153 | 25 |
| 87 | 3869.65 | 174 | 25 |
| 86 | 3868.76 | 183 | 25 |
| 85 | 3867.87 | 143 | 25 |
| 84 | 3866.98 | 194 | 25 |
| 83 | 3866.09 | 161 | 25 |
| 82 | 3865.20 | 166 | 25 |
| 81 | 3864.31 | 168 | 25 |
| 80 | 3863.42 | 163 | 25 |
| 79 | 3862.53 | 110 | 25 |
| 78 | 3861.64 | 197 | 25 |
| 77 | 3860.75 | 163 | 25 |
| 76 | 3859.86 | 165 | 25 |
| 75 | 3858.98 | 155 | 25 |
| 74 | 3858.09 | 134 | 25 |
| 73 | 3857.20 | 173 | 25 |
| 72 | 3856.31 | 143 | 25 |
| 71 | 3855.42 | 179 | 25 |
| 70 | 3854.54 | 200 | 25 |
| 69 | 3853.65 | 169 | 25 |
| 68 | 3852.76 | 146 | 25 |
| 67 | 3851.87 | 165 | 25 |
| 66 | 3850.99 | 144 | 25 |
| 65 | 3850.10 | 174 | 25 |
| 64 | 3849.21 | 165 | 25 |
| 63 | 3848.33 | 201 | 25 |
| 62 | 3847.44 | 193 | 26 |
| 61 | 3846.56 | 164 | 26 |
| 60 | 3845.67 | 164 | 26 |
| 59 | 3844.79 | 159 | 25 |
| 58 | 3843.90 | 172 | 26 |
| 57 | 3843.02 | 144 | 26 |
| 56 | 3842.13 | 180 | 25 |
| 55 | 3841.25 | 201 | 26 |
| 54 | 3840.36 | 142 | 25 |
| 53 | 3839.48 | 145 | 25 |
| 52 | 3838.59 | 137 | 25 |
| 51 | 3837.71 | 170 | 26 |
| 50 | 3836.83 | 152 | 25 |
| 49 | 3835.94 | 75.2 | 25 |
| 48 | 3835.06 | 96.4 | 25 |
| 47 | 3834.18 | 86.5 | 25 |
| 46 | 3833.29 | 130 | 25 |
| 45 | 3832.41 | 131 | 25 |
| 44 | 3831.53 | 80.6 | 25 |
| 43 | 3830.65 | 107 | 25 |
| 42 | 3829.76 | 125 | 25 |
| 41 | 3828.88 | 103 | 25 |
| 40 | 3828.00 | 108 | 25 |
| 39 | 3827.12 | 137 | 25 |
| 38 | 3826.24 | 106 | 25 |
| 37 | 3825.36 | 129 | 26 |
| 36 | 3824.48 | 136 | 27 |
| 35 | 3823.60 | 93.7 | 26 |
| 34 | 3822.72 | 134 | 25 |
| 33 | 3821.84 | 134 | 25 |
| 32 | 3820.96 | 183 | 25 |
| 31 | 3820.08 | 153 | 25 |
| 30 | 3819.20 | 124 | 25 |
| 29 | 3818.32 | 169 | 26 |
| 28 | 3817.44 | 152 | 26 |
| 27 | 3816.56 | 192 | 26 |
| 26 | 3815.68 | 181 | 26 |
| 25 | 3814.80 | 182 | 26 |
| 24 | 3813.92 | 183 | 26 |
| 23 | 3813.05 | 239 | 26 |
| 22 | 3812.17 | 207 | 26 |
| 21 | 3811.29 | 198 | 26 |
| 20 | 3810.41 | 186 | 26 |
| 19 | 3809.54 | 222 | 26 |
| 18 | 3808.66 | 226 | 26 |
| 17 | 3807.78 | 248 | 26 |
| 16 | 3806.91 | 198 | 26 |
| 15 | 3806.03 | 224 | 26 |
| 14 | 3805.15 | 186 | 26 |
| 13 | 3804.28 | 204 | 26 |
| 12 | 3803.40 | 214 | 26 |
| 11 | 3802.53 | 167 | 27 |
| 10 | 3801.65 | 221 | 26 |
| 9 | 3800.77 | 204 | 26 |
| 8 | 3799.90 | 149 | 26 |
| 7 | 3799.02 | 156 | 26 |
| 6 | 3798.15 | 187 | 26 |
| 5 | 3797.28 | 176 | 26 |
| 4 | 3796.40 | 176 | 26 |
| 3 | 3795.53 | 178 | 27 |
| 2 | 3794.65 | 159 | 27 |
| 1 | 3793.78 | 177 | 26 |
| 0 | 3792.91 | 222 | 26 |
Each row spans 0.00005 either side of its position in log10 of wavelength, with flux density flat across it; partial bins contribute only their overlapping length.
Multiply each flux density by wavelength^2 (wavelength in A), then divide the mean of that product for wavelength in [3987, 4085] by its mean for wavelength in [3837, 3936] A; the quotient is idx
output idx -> 2.0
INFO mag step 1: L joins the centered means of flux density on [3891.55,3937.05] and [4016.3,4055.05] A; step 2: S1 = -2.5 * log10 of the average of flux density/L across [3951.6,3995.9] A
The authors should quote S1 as 0.19 mag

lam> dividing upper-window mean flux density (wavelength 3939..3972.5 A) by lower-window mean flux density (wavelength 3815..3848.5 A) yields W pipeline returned 1.3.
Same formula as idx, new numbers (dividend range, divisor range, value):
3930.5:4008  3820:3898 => 1.49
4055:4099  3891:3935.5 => 1.78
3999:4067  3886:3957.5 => 1.77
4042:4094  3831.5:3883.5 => 2.36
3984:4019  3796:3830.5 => 2.18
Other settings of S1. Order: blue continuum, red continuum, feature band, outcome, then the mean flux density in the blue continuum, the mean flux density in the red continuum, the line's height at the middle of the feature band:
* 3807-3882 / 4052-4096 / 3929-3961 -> 0.30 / 161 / 345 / 242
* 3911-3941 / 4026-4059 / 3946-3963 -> -0.06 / 178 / 339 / 217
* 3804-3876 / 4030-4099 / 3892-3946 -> 0.12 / 161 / 343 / 225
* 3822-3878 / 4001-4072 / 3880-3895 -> -0.02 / 152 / 343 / 190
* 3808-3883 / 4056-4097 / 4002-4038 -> -0.16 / 160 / 345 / 300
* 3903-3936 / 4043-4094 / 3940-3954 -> 0.06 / 199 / 344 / 226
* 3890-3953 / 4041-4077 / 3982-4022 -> -0.20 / 204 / 335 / 281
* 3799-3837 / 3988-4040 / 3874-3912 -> 0.09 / 160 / 344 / 230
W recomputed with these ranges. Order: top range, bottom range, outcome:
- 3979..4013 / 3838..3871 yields 1.98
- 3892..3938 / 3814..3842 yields 1.49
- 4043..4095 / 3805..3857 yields 2.16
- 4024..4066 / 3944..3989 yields 1.55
